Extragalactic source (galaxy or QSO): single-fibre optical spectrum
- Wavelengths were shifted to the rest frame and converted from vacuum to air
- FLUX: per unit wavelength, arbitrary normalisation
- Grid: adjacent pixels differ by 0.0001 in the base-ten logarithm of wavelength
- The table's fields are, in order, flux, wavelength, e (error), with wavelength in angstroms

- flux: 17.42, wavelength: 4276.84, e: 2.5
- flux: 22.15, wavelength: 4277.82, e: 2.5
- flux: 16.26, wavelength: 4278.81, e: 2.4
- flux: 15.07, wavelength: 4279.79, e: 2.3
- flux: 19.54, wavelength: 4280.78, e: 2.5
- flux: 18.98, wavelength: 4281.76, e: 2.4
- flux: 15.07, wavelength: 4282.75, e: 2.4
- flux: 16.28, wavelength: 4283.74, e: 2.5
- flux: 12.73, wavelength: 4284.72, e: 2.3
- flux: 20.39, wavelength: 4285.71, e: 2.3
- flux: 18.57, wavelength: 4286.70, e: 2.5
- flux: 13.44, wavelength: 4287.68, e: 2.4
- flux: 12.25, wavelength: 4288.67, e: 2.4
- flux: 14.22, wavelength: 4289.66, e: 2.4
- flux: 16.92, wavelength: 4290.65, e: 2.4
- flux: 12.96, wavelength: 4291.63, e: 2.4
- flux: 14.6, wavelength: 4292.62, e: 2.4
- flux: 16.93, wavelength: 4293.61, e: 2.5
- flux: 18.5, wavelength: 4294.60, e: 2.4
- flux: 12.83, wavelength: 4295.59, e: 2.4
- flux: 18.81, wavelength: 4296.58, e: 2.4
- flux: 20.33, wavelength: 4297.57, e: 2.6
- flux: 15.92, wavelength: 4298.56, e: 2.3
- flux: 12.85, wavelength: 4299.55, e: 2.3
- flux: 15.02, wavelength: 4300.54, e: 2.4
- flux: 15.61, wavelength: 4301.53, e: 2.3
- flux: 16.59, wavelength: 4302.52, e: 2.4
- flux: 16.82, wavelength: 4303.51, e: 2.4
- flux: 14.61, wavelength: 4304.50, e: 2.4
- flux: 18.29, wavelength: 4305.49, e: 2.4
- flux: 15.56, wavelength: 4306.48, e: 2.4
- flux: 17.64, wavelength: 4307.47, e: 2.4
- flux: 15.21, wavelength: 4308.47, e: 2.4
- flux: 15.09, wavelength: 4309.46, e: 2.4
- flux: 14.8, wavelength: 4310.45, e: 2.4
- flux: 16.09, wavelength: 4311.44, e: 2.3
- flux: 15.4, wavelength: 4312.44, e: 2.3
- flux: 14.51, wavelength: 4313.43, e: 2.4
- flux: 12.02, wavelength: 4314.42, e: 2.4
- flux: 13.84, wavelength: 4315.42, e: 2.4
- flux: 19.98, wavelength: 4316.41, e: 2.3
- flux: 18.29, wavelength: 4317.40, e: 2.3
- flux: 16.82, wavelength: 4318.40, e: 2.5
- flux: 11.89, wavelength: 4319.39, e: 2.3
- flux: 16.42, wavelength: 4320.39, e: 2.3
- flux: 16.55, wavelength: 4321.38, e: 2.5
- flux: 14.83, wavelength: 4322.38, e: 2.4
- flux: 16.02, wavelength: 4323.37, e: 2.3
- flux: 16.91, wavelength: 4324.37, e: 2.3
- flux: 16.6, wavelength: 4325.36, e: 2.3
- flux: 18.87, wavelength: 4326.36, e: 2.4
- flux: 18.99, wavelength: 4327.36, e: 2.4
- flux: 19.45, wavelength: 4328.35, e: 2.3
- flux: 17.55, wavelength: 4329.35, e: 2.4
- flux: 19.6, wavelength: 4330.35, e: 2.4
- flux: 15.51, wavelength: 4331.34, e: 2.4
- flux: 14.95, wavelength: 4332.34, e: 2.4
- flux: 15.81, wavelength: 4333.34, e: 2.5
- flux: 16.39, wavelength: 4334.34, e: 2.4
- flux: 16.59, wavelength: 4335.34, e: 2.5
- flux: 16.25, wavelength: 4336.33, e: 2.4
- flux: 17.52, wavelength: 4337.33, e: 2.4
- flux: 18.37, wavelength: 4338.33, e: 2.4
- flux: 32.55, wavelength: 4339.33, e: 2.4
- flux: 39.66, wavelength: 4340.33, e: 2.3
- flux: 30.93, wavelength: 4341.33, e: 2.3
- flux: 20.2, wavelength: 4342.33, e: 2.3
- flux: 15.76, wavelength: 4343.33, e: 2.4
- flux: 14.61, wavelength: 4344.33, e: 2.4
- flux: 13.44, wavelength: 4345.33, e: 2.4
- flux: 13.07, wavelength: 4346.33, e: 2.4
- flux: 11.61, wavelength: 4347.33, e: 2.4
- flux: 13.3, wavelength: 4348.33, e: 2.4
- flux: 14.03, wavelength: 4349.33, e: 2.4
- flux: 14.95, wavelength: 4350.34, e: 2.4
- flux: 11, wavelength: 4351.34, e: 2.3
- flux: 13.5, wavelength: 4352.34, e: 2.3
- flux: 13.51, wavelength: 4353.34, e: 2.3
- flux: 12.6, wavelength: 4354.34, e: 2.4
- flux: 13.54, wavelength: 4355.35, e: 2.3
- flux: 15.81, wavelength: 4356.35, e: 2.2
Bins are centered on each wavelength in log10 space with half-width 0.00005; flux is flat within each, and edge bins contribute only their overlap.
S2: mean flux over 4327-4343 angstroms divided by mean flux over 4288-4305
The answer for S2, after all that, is 1.32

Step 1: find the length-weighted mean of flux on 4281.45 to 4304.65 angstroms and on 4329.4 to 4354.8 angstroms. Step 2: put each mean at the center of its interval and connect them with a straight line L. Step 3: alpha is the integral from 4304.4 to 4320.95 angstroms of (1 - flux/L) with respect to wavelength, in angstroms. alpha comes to 0.8 angstroms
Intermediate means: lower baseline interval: 15.9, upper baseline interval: 17.4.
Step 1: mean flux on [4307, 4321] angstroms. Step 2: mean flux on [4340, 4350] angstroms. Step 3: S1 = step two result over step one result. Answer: 1.17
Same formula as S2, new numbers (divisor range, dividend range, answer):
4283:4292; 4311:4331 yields 1.08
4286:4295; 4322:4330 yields 1.13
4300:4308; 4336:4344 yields 1.47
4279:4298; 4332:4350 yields 1.15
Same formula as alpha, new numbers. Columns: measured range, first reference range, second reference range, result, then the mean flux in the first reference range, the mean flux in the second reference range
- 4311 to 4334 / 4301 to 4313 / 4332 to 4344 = 2.72 angstroms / 16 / 21.2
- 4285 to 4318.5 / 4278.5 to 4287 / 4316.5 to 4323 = 1.22 angstroms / 17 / 16.1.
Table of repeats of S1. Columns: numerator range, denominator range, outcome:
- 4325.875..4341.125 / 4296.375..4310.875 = 1.24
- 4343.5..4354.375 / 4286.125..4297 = 0.86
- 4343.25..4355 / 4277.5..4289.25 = 0.80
